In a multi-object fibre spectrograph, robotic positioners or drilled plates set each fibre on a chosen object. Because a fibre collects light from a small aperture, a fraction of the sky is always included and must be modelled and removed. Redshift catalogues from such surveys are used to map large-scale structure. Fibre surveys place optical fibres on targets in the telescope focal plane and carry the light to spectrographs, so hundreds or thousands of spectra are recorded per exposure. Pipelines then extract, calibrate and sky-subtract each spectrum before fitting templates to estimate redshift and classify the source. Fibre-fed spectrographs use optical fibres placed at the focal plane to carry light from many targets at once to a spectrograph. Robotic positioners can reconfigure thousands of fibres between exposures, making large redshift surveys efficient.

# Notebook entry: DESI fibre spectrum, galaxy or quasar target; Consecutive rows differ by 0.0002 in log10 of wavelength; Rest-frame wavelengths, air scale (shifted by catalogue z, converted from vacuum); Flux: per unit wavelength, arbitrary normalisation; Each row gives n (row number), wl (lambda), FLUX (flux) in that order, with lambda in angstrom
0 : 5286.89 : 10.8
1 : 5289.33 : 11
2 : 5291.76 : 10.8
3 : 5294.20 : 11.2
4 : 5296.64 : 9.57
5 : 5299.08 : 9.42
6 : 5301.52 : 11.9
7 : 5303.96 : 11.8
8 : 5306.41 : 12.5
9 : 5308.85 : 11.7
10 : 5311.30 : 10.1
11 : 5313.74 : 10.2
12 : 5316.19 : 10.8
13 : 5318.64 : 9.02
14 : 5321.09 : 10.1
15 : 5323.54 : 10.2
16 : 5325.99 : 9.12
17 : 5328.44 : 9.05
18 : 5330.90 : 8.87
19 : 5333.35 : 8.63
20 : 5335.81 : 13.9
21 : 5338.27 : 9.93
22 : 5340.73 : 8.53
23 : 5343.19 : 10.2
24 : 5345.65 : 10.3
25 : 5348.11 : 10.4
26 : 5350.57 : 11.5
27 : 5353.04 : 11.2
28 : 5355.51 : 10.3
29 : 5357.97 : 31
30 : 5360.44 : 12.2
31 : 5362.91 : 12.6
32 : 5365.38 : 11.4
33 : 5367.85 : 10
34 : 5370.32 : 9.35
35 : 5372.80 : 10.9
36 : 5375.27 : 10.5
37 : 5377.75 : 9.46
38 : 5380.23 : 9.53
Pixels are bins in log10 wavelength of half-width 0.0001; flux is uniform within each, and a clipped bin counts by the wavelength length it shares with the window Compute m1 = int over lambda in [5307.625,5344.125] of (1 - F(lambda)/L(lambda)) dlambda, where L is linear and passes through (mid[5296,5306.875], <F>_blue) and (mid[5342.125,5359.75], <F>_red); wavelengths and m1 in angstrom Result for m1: 6.6 angstrom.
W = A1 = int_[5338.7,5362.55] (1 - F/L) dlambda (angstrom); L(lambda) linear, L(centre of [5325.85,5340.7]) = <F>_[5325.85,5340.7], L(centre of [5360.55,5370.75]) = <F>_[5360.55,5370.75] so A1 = -4.9 angstrom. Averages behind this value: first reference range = 9.86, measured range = 12.7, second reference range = 11.1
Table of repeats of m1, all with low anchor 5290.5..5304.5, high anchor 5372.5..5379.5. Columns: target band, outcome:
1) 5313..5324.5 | 0.6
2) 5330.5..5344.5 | 0.5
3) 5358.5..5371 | -2.5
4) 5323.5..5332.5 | 1.2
